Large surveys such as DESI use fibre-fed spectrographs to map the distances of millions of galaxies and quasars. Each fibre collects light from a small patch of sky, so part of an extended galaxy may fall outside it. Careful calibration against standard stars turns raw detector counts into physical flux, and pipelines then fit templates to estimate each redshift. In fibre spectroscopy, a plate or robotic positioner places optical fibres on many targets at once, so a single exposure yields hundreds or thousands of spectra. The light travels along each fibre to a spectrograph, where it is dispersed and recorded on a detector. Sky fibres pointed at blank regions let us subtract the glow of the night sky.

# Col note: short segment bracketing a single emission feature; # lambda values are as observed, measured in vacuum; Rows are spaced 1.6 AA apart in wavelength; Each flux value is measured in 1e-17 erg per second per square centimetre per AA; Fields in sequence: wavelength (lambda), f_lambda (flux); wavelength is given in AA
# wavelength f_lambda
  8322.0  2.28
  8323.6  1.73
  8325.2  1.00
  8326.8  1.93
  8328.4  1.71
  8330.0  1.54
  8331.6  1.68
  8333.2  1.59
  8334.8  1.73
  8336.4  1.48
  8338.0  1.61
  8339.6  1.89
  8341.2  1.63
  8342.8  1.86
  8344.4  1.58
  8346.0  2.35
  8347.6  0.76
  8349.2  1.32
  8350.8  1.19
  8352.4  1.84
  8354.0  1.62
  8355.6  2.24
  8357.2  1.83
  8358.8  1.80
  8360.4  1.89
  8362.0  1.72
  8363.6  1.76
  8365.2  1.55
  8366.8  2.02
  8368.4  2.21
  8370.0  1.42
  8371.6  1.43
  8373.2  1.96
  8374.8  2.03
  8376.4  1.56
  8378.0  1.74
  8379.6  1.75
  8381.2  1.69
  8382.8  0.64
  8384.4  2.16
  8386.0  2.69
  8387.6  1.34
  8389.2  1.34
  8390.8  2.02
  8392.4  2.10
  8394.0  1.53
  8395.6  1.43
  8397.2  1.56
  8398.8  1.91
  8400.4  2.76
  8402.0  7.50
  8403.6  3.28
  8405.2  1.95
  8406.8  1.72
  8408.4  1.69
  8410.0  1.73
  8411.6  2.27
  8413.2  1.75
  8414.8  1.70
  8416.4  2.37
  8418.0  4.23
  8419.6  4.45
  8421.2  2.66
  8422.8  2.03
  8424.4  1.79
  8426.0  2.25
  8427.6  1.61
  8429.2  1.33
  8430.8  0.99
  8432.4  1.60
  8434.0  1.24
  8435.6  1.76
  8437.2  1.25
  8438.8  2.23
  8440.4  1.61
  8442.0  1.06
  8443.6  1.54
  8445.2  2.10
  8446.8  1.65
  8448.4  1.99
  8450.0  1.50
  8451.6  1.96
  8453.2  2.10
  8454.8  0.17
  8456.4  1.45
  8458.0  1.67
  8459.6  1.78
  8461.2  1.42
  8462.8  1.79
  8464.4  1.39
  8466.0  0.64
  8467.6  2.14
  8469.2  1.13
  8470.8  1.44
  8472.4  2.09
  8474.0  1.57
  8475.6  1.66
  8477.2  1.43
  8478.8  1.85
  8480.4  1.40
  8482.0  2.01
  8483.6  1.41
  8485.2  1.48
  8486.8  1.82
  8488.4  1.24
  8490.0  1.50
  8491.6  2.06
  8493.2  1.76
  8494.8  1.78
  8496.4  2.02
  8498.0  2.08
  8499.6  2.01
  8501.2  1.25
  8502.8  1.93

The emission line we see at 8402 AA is [S II]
